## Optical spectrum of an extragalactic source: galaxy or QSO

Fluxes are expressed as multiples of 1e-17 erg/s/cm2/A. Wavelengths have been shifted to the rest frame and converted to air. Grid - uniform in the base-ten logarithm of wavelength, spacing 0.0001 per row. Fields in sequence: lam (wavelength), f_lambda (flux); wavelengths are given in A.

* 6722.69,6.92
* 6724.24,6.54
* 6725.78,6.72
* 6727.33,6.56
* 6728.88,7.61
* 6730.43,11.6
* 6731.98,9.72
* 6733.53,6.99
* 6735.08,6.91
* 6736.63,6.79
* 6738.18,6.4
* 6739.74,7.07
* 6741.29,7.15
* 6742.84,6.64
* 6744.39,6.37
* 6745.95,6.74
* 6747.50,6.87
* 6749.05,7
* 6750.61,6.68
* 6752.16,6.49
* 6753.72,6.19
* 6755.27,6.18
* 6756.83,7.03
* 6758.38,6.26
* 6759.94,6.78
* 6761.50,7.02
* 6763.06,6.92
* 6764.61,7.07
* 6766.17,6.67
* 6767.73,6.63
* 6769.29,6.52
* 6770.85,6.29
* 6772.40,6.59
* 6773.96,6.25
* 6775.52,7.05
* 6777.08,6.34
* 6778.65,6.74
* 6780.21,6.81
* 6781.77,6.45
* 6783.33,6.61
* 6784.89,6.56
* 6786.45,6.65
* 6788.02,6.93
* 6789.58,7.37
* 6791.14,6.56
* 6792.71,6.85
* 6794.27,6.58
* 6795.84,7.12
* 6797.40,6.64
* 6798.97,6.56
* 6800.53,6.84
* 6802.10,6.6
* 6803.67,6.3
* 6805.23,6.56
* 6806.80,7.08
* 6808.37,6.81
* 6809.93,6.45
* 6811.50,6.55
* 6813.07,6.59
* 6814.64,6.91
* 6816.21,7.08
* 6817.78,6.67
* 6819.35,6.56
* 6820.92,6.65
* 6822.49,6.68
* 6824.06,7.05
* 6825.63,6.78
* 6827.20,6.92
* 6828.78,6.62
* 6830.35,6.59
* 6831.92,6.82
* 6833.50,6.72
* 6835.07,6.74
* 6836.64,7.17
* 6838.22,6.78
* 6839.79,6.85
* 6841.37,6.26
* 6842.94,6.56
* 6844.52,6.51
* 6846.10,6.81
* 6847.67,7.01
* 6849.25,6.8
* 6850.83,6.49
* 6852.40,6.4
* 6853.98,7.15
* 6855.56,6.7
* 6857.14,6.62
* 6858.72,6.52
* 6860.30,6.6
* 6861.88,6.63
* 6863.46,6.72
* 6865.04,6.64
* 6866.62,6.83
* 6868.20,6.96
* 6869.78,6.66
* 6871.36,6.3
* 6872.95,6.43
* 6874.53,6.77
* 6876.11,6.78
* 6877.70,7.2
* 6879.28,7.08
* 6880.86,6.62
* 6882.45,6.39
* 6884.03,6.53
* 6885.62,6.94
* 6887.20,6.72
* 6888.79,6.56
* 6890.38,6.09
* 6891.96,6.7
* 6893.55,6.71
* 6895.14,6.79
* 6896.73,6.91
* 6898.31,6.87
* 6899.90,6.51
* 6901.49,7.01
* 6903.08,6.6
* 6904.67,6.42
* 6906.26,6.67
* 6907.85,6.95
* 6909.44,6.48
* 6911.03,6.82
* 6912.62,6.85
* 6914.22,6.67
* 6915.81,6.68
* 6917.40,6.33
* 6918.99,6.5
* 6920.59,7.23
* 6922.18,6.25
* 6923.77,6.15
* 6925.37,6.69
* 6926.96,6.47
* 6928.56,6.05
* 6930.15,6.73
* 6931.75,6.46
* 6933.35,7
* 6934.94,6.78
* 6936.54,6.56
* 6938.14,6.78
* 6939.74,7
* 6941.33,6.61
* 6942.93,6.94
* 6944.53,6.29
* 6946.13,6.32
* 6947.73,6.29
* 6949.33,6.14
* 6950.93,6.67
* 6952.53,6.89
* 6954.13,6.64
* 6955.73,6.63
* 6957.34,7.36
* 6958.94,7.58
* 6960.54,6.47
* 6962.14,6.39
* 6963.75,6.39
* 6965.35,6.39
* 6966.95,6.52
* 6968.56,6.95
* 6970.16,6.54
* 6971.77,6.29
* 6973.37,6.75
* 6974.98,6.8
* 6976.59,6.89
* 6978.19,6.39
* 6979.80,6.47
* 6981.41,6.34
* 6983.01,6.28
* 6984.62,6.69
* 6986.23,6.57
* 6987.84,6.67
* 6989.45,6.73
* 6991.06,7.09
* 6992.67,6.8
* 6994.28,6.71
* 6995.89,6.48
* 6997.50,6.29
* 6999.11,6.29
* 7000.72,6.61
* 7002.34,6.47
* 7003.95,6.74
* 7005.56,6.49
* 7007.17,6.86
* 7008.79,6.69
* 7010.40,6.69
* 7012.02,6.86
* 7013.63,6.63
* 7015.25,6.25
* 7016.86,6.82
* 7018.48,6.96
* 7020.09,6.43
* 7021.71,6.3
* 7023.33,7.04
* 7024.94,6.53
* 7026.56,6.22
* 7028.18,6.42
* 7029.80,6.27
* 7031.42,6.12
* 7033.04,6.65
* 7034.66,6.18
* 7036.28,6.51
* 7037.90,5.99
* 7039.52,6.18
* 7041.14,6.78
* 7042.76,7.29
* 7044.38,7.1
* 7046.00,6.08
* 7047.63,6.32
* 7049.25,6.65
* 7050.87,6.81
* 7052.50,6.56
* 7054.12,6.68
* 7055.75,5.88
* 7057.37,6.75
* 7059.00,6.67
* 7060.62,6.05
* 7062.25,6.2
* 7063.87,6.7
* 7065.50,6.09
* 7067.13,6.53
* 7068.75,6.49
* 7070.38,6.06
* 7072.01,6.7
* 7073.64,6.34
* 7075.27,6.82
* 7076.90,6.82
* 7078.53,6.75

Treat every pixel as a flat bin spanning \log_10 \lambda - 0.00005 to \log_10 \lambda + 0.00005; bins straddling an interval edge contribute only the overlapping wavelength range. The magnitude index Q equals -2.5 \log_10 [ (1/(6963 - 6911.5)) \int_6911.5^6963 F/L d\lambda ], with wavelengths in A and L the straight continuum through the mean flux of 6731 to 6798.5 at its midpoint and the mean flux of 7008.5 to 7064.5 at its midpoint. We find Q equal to 0.00 mag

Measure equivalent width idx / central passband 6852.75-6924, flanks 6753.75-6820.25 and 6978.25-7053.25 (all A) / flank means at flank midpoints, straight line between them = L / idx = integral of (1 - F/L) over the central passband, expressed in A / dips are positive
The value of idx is -0.5 A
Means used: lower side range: 6.69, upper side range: 6.56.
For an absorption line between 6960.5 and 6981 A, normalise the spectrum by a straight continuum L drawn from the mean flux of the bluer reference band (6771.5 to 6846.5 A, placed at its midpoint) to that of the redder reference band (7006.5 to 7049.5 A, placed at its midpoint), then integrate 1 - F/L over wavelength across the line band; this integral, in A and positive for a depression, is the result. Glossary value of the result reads 0.10 A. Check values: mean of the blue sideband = 6.71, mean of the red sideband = 6.55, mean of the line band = 6.55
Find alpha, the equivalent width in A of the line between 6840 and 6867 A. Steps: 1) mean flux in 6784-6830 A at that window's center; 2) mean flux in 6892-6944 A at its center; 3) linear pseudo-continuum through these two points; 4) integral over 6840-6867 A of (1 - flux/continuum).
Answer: 0.2 A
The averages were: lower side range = 6.74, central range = 6.66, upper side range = 6.67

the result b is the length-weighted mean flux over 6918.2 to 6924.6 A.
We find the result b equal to 6.53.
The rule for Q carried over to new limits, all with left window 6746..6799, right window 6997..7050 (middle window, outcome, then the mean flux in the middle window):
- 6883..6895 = 0.00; 6.61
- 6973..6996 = -0.01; 6.65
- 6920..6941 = 0.00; 6.62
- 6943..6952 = 0.03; 6.41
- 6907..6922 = -0.02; 6.7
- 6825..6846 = -0.01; 6.72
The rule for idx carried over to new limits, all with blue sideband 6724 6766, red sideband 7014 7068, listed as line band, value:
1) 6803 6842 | 1.0 A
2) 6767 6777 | 0.7 A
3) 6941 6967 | 0.1 A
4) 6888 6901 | 0.2 A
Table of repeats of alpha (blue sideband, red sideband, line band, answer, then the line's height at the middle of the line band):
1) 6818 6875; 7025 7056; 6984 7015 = -0.60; 6.52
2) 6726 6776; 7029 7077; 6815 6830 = 0.16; 6.85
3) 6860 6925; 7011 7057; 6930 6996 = -0.53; 6.6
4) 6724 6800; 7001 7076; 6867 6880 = -0.07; 6.73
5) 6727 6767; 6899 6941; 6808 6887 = 1.18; 6.82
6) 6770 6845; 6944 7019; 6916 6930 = 0.35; 6.65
